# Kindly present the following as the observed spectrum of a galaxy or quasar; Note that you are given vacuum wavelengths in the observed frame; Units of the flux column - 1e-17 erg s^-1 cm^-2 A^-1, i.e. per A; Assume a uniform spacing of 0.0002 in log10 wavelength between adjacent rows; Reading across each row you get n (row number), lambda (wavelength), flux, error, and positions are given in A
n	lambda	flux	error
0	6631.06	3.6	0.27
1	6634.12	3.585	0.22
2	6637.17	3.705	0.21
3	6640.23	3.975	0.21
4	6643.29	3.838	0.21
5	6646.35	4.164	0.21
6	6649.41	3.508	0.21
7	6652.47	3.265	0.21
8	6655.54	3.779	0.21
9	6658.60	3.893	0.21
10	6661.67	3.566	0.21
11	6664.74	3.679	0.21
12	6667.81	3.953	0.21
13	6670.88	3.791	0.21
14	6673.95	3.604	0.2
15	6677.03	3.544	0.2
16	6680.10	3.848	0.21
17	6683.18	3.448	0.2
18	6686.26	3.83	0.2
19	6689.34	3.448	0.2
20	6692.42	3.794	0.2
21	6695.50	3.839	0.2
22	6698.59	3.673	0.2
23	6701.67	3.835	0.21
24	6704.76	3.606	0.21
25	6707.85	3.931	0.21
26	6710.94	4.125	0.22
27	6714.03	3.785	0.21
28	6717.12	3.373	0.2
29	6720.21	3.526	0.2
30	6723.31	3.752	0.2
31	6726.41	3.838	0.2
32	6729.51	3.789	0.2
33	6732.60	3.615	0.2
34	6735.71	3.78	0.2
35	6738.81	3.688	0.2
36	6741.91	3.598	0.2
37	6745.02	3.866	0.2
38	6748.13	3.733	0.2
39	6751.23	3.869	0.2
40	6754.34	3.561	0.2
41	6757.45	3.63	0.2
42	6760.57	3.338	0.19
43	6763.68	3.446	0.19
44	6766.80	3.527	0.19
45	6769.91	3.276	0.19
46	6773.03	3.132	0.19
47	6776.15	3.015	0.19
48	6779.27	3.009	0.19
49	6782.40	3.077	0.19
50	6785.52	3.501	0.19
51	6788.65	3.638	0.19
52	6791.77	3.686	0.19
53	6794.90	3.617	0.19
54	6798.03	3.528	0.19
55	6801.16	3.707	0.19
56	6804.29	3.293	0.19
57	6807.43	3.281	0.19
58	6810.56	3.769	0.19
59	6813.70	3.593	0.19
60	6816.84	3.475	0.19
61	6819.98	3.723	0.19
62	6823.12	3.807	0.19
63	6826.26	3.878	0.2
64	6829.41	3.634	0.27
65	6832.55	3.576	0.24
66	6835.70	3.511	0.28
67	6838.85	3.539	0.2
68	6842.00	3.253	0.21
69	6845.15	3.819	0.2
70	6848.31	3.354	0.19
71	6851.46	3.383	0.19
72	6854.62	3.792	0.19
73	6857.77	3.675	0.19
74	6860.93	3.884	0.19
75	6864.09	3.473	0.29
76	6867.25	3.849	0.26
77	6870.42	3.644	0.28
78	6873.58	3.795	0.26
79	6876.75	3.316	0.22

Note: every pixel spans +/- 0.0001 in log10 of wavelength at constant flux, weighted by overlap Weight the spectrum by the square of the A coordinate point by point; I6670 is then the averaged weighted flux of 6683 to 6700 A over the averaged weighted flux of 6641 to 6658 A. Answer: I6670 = 1.00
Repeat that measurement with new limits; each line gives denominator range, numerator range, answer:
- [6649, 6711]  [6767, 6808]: 0.94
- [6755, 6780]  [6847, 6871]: 1.13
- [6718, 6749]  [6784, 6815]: 0.98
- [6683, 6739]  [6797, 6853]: 0.99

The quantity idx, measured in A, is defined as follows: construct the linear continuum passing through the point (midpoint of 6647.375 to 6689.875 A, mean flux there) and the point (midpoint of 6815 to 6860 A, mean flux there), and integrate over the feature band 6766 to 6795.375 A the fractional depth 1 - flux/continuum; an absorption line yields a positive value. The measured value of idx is 2.4 A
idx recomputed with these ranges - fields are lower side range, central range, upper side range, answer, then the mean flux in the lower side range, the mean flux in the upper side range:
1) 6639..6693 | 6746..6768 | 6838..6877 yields 0.4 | 3.72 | 3.61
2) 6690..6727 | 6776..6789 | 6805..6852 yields 1.4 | 3.75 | 3.57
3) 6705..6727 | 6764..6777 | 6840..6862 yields 1.5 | 3.75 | 3.59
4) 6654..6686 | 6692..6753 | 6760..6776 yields -4.3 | 3.71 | 3.32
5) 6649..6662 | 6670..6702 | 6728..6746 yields -0.3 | 3.61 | 3.72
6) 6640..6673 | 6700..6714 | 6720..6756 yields -0.5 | 3.75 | 3.72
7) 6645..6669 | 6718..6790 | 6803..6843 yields 2.1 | 3.72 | 3.57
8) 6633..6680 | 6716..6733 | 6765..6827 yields -0.3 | 3.73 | 3.47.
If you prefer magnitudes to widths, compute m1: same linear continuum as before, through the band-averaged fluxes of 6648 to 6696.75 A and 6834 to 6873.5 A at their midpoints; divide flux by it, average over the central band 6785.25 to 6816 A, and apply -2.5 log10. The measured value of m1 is 0.02 mag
